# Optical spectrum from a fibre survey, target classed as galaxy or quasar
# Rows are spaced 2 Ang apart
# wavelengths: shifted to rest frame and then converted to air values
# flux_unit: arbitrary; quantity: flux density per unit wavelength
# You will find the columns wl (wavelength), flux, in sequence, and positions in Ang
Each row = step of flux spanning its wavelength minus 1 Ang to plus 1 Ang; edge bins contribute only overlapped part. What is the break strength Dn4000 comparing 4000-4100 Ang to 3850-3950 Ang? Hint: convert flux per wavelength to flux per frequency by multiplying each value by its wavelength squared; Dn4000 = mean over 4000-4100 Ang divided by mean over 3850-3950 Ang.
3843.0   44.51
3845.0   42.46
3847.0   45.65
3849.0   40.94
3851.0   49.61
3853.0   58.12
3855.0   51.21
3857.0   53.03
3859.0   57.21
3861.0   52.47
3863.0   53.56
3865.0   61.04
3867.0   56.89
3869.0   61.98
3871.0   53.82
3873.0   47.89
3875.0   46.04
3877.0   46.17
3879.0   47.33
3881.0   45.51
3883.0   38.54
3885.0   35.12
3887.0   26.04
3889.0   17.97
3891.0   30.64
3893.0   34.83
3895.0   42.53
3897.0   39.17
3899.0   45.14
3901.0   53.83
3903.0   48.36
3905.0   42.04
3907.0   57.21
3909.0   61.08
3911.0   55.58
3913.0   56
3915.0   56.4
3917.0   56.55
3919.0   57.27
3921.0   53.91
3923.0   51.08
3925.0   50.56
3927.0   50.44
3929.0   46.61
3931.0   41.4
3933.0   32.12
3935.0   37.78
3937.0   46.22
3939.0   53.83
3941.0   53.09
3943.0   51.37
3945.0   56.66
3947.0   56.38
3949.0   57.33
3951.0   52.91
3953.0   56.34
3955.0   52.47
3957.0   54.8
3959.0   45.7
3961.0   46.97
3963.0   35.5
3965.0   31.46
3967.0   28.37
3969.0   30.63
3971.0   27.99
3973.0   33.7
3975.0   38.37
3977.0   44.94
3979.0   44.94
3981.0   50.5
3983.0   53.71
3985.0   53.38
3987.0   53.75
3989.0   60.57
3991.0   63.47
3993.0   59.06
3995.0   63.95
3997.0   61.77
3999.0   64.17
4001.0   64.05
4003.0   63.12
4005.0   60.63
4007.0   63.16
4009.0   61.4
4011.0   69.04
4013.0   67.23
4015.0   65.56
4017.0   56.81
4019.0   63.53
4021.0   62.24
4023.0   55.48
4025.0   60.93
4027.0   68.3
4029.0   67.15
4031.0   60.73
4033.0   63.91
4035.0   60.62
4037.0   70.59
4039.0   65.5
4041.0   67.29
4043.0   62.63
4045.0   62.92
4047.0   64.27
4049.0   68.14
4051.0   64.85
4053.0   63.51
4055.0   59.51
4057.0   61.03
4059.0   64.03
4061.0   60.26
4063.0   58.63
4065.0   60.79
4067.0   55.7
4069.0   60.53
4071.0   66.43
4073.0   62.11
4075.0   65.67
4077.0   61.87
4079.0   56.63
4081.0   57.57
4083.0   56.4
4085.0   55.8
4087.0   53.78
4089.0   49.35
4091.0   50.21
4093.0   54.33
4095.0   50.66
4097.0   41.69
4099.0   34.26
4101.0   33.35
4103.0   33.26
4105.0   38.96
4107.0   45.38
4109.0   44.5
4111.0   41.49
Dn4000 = 1.34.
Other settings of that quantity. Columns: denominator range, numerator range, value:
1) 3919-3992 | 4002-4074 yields 1.39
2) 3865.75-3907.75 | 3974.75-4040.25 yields 1.47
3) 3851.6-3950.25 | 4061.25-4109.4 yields 1.17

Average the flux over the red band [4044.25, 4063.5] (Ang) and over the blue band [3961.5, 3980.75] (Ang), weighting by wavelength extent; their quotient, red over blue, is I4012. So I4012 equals 1.74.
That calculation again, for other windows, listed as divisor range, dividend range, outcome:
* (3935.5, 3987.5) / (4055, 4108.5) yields 1.15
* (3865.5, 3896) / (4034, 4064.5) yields 1.50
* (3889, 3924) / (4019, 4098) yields 1.24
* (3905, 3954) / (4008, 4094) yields 1.19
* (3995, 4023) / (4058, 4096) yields 0.92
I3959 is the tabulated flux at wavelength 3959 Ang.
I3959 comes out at 45.7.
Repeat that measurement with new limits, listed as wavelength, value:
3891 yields 30.64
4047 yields 64.27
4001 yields 64.05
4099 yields 34.26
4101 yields 33.35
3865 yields 61.04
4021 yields 62.24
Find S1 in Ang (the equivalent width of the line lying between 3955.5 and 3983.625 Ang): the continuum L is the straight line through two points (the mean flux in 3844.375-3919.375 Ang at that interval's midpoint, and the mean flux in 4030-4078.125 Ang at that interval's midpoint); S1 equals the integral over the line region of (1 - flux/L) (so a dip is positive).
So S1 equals 7.60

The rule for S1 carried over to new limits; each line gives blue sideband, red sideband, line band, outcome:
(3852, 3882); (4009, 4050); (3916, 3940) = 3.7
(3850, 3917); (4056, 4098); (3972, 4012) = -2.3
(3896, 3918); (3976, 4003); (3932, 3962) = 2.3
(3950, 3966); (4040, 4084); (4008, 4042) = -4.4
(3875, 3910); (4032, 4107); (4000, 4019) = -4.2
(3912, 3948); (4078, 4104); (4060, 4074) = -3.5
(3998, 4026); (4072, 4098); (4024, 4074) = -3.7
